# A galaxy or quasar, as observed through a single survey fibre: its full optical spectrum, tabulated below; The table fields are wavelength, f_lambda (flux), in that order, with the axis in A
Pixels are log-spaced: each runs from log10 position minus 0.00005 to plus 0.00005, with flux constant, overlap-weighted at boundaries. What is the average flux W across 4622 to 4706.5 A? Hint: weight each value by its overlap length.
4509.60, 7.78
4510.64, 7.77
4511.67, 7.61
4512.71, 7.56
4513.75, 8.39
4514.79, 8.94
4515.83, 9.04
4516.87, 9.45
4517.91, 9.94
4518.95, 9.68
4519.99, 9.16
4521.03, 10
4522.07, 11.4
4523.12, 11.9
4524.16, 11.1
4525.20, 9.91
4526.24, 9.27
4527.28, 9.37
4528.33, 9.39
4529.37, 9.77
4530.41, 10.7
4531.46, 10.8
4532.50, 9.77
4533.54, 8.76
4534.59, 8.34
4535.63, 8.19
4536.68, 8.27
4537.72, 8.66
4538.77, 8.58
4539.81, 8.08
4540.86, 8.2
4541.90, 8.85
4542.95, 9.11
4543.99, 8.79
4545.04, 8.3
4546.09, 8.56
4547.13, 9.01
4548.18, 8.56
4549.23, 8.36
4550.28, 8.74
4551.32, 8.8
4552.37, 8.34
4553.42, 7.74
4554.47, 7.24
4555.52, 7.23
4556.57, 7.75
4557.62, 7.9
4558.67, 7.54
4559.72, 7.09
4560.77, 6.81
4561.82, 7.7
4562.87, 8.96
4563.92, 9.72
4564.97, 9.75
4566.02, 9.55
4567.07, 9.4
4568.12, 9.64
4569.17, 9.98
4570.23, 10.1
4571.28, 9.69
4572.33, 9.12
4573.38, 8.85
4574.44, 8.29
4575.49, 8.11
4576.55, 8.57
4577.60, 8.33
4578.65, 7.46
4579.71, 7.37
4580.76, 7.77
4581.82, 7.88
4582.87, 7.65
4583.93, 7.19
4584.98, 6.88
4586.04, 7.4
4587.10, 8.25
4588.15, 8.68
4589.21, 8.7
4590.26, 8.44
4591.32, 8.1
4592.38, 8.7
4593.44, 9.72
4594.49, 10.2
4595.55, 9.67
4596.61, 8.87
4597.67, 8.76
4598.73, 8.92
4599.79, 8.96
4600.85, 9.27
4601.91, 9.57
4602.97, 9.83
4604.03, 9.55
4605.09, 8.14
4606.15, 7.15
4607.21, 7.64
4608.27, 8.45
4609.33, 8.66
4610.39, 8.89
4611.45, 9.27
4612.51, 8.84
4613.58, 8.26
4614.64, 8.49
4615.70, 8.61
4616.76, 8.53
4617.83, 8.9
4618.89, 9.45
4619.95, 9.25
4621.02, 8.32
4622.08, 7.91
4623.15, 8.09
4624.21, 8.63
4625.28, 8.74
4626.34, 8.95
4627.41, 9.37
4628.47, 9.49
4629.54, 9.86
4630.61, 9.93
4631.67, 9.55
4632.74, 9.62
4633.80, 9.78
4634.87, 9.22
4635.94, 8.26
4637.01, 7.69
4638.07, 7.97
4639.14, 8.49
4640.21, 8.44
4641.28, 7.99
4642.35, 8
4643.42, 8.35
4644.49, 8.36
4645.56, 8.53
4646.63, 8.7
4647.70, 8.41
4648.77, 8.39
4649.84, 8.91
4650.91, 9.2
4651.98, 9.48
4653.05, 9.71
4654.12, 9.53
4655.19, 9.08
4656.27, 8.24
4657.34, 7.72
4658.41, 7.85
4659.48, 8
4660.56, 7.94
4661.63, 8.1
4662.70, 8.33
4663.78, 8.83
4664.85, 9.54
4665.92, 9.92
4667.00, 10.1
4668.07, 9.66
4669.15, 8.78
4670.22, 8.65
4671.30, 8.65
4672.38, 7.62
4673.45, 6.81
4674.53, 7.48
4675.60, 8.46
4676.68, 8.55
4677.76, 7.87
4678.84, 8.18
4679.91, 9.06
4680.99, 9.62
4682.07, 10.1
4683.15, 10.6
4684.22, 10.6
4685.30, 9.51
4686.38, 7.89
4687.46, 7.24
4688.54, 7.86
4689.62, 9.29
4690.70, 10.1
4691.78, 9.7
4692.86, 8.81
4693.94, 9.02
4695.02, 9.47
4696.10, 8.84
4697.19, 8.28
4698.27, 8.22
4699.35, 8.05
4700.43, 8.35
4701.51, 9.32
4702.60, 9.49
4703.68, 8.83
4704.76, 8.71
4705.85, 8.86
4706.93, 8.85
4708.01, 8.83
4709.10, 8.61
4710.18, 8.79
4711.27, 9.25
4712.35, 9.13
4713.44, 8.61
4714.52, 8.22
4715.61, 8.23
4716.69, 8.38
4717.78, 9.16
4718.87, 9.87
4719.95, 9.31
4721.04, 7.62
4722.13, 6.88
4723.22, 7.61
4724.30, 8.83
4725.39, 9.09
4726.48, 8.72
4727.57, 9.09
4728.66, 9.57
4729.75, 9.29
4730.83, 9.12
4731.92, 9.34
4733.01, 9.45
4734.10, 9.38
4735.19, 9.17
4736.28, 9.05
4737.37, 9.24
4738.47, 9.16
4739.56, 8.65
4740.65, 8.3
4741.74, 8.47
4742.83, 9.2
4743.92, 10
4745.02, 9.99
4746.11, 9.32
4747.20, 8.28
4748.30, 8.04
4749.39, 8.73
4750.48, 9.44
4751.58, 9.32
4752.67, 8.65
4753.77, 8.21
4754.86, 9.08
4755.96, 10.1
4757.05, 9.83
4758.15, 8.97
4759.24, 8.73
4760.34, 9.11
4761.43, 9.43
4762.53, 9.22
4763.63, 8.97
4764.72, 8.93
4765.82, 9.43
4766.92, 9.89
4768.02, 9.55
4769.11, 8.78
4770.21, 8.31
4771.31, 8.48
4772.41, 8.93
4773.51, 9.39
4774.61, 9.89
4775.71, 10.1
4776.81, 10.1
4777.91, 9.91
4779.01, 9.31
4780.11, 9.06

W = 8.79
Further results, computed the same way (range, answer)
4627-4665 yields 8.74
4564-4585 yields 8.65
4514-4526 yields 9.99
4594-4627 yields 8.8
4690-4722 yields 8.83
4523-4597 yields 8.69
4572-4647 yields 8.62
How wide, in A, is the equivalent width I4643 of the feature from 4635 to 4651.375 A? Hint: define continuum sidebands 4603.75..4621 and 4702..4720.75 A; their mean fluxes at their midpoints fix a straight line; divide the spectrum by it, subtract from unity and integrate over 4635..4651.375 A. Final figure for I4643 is 0.6 A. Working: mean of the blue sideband 8.61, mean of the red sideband 8.87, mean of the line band 8.39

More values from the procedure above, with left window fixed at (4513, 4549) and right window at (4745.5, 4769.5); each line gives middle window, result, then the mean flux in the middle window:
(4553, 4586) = 3.4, 8.29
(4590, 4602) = 0.2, 9.09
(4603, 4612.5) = 0.7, 8.57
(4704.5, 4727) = 1.2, 8.64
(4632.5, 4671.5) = 2.0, 8.71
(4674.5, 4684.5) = 0.1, 9.1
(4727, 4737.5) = -0.2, 9.27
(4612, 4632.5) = 0.7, 8.91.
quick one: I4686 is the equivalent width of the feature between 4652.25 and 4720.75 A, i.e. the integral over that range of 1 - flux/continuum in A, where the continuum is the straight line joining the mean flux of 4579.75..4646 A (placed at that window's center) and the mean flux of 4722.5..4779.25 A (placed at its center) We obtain 0.8 A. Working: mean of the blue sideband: 8.65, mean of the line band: 8.8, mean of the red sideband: 9.13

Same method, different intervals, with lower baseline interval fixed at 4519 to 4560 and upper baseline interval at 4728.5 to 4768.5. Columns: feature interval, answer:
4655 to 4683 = 1.4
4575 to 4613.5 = 2.1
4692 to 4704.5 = 0.4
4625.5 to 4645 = 0.4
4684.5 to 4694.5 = 0.2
